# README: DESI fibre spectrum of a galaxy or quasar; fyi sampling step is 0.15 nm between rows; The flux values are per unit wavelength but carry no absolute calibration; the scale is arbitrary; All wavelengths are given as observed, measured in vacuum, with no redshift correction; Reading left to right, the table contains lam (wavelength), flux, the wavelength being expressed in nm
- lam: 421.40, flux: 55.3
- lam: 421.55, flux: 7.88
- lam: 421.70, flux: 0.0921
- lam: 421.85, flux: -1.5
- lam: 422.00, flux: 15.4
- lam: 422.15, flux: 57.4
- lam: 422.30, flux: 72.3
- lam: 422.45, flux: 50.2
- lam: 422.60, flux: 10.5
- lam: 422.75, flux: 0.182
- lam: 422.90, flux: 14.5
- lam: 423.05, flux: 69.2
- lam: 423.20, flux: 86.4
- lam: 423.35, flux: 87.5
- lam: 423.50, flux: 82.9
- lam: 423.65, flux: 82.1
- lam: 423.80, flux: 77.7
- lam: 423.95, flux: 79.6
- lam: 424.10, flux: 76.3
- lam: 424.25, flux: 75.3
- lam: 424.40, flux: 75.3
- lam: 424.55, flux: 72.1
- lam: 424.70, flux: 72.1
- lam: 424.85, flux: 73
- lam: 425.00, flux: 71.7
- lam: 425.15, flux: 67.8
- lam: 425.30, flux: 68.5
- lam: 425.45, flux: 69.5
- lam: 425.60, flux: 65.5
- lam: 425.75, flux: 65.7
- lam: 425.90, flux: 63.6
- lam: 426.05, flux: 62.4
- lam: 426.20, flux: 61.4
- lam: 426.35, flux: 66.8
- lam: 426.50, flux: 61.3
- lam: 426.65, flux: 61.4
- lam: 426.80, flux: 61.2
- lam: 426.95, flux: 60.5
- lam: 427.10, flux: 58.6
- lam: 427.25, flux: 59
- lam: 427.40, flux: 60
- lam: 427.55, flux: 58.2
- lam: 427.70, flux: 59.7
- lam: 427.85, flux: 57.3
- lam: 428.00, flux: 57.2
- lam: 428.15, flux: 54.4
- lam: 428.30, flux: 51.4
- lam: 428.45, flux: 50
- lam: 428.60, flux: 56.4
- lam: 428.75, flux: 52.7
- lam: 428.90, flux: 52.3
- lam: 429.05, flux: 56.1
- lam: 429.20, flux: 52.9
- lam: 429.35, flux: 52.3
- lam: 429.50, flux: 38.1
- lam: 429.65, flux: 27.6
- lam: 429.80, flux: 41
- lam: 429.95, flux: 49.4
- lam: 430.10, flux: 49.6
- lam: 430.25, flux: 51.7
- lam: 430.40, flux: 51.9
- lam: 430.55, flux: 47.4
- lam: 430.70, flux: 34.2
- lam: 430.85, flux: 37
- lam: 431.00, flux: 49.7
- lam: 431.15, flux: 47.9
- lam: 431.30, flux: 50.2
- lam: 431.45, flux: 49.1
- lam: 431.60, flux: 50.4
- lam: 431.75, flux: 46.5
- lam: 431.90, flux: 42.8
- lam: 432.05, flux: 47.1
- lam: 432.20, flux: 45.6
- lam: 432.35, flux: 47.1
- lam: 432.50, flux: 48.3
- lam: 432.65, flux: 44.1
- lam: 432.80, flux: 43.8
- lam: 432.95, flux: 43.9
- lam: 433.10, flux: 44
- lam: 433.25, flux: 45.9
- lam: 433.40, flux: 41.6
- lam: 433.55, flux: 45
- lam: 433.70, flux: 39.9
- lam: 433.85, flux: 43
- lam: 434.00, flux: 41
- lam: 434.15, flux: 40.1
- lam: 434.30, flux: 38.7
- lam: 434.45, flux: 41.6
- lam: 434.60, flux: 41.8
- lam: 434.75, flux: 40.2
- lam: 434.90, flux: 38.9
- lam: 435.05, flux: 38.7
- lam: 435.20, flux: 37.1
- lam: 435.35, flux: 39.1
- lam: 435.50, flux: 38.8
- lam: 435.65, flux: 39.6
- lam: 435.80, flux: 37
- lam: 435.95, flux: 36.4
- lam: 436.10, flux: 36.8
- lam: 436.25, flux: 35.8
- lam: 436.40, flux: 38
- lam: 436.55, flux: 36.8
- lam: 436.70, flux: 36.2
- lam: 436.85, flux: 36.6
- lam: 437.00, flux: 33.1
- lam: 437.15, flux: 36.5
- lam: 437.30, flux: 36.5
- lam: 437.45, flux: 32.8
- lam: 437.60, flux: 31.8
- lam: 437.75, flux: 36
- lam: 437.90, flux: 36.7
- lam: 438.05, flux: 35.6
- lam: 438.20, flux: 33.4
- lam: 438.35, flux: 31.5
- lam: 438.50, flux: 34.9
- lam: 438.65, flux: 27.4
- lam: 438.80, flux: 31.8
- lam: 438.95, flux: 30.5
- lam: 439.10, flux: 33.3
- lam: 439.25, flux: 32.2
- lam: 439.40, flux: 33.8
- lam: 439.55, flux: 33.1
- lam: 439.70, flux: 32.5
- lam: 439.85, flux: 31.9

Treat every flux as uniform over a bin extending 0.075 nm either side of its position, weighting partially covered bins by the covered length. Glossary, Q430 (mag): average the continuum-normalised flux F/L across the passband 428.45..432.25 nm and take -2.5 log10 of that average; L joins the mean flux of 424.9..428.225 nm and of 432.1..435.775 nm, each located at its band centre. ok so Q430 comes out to 0.10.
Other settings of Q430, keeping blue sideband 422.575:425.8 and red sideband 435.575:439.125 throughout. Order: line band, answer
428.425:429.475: 0.05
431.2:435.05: 0.03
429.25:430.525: 0.16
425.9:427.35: -0.02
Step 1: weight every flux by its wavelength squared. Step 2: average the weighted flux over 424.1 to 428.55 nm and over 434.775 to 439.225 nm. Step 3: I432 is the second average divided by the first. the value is 0.59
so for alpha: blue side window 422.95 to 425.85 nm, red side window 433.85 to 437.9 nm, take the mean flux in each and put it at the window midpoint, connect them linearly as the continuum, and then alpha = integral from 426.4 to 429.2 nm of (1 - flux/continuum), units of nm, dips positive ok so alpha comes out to 0.27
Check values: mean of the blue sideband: 74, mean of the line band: 57.1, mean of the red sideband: 37.6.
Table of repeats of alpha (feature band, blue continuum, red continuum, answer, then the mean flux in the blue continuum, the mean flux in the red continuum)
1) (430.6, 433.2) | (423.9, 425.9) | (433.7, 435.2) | 0.16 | 71.3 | 40.2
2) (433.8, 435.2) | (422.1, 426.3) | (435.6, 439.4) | 0.04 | 64.7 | 34.6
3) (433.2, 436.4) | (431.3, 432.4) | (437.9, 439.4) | 0.08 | 47.2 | 32.6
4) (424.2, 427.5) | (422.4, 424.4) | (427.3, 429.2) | -0.41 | 61.6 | 55.4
